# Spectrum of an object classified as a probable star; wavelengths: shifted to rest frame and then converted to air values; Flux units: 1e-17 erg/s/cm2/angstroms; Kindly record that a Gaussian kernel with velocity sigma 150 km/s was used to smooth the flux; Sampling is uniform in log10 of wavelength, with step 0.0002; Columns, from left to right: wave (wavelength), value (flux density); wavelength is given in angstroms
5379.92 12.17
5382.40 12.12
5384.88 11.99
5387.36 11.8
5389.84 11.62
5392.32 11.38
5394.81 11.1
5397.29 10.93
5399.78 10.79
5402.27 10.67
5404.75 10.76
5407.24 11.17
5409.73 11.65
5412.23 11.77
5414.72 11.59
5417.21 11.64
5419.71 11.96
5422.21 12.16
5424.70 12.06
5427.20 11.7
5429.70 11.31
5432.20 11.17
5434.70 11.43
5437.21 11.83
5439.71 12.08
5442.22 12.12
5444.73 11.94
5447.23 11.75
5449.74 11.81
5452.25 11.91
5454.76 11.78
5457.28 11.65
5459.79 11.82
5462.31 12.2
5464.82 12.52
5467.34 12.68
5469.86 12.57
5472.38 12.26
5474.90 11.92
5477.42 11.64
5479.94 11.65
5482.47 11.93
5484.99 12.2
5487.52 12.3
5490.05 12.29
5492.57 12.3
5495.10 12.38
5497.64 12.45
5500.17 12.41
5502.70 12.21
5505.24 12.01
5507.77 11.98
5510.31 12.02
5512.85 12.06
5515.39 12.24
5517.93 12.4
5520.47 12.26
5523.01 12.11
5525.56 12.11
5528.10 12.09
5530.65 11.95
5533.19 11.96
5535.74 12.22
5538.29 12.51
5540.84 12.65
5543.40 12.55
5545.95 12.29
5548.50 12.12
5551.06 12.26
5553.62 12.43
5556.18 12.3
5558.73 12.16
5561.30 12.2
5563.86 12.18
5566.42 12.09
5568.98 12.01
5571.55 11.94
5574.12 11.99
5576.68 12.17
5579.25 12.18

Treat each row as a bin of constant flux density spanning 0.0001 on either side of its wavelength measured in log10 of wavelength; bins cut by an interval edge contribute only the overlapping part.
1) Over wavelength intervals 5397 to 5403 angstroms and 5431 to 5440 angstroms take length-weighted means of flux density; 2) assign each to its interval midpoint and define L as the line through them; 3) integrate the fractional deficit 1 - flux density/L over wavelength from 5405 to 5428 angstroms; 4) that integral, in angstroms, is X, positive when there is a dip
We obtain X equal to -1.1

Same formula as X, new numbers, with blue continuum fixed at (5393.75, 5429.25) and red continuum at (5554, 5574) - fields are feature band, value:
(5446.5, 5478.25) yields -1.06 angstroms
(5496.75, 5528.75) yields -0.77 angstroms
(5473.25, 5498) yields -0.69 angstroms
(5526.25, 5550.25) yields -0.49 angstroms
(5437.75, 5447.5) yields -0.35 angstroms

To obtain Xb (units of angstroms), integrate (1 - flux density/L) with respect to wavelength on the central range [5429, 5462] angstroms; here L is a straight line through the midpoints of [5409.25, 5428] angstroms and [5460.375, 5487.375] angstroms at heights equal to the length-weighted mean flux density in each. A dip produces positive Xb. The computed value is 0.62 angstroms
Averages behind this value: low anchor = 11.8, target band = 11.8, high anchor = 12.2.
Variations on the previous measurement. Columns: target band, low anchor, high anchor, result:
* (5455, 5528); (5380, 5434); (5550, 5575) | -1.8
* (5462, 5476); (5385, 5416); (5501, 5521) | -0.7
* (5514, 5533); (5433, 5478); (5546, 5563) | 0.0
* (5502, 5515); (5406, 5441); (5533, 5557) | 0.1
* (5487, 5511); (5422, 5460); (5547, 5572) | -0.5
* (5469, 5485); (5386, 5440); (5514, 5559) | -0.2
